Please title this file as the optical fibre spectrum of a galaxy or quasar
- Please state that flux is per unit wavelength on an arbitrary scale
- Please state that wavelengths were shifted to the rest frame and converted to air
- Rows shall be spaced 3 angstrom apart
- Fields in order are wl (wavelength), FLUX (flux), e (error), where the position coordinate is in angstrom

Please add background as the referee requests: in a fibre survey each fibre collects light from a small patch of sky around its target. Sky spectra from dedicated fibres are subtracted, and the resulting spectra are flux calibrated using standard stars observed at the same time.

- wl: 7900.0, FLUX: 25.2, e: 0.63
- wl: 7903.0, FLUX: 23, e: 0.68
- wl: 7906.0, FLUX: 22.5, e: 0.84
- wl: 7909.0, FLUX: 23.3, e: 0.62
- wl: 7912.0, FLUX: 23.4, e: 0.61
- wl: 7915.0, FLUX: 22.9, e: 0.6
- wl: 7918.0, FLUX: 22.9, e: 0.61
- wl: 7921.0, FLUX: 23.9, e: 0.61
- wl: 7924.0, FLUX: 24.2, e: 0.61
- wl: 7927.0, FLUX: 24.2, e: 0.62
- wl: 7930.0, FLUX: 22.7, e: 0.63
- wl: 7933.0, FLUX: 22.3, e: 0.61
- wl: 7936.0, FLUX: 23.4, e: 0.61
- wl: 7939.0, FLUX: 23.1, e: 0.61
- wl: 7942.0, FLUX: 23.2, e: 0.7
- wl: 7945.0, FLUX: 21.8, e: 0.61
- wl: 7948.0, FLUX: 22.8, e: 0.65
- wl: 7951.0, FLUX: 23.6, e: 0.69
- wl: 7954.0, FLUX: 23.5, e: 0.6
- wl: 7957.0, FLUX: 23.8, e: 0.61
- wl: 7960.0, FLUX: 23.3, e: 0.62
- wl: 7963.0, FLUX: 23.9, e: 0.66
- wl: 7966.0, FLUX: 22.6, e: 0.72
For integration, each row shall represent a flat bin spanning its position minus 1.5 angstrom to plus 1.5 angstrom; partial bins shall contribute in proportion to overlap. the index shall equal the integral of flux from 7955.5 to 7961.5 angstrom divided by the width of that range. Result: 23.6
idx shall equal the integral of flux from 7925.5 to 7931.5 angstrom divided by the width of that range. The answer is 23.4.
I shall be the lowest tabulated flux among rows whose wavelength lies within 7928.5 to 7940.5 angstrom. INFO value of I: 22.3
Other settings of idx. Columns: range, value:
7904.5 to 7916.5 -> 23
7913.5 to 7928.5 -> 23.6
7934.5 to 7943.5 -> 23.2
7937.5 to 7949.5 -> 22.7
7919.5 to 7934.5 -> 23.5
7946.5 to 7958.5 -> 23.4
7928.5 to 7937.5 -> 22.8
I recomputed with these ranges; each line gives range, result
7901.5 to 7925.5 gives 22.5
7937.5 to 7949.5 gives 21.8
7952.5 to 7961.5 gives 23.3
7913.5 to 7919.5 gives 22.9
